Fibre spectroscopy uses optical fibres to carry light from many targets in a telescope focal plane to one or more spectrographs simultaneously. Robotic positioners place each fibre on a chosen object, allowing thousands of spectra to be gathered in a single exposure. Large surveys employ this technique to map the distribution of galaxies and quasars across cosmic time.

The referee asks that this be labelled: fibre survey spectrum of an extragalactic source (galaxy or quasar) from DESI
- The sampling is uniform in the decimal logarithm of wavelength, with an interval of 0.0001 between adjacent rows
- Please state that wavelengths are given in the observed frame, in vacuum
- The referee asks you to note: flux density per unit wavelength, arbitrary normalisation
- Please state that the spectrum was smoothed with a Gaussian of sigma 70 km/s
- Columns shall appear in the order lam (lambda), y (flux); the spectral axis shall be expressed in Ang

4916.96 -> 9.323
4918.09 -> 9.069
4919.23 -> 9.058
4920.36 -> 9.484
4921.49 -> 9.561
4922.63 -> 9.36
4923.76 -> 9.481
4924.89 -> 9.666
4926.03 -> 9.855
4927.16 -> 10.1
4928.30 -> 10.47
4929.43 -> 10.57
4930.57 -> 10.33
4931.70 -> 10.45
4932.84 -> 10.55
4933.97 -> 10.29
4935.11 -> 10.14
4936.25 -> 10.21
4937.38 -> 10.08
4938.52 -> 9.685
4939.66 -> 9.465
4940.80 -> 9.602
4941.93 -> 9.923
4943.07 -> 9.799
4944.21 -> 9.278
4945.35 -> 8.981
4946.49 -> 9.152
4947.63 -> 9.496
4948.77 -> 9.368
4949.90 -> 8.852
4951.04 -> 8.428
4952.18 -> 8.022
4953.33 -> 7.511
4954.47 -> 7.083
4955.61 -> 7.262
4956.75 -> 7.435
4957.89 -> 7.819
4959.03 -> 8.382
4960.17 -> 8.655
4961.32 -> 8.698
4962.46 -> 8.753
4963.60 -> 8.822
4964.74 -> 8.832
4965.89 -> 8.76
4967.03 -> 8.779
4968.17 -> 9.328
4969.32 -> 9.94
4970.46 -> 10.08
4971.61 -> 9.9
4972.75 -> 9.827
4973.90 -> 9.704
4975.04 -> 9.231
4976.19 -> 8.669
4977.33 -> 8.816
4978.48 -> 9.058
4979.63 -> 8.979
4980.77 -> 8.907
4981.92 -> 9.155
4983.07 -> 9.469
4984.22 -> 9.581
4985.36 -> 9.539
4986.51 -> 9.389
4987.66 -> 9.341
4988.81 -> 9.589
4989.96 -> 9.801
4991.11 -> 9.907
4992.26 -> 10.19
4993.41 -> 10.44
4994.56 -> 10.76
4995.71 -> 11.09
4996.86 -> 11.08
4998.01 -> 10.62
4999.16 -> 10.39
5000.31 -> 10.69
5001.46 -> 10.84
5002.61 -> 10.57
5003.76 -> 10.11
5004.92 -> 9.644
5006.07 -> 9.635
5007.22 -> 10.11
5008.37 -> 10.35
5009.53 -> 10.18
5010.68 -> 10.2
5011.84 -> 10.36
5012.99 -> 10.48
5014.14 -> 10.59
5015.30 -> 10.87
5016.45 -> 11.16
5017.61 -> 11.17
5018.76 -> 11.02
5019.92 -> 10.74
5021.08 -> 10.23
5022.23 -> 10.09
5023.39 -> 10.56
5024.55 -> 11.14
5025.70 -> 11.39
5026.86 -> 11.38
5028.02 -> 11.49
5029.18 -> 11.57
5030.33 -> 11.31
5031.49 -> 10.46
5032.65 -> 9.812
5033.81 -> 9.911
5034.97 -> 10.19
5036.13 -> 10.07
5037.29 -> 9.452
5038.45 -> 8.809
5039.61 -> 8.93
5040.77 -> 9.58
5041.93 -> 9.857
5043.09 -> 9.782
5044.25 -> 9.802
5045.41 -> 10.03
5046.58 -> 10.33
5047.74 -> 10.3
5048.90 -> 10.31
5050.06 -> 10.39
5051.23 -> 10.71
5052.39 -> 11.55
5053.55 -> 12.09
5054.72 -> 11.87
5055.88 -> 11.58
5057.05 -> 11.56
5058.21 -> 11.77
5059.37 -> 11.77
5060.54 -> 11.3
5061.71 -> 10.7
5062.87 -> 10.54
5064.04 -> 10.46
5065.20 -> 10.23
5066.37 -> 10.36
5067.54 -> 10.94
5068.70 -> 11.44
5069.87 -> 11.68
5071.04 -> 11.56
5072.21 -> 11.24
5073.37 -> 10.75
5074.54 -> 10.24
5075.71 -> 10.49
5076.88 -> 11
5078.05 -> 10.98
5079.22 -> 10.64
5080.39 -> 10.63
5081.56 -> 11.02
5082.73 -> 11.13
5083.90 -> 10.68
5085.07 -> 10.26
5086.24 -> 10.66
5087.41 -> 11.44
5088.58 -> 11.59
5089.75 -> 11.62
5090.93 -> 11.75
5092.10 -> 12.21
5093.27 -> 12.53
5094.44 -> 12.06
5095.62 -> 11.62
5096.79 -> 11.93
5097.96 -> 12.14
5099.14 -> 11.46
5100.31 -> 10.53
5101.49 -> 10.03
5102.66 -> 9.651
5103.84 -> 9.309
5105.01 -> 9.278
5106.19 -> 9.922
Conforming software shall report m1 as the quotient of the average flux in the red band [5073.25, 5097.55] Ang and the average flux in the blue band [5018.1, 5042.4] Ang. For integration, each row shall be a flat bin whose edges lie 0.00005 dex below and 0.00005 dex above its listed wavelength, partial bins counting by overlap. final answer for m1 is 1.08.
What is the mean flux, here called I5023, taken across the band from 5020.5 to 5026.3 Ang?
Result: 10.7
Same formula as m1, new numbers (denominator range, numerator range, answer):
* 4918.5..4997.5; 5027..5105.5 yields 1.15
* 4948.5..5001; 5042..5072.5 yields 1.18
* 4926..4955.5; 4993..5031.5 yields 1.13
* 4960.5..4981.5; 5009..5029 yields 1.18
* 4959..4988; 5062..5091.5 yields 1.19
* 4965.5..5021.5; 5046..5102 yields 1.11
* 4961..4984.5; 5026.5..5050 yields 1.10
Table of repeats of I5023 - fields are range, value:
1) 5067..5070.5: 11.4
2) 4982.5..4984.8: 9.55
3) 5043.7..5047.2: 10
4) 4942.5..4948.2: 9.33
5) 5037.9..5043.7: 9.4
